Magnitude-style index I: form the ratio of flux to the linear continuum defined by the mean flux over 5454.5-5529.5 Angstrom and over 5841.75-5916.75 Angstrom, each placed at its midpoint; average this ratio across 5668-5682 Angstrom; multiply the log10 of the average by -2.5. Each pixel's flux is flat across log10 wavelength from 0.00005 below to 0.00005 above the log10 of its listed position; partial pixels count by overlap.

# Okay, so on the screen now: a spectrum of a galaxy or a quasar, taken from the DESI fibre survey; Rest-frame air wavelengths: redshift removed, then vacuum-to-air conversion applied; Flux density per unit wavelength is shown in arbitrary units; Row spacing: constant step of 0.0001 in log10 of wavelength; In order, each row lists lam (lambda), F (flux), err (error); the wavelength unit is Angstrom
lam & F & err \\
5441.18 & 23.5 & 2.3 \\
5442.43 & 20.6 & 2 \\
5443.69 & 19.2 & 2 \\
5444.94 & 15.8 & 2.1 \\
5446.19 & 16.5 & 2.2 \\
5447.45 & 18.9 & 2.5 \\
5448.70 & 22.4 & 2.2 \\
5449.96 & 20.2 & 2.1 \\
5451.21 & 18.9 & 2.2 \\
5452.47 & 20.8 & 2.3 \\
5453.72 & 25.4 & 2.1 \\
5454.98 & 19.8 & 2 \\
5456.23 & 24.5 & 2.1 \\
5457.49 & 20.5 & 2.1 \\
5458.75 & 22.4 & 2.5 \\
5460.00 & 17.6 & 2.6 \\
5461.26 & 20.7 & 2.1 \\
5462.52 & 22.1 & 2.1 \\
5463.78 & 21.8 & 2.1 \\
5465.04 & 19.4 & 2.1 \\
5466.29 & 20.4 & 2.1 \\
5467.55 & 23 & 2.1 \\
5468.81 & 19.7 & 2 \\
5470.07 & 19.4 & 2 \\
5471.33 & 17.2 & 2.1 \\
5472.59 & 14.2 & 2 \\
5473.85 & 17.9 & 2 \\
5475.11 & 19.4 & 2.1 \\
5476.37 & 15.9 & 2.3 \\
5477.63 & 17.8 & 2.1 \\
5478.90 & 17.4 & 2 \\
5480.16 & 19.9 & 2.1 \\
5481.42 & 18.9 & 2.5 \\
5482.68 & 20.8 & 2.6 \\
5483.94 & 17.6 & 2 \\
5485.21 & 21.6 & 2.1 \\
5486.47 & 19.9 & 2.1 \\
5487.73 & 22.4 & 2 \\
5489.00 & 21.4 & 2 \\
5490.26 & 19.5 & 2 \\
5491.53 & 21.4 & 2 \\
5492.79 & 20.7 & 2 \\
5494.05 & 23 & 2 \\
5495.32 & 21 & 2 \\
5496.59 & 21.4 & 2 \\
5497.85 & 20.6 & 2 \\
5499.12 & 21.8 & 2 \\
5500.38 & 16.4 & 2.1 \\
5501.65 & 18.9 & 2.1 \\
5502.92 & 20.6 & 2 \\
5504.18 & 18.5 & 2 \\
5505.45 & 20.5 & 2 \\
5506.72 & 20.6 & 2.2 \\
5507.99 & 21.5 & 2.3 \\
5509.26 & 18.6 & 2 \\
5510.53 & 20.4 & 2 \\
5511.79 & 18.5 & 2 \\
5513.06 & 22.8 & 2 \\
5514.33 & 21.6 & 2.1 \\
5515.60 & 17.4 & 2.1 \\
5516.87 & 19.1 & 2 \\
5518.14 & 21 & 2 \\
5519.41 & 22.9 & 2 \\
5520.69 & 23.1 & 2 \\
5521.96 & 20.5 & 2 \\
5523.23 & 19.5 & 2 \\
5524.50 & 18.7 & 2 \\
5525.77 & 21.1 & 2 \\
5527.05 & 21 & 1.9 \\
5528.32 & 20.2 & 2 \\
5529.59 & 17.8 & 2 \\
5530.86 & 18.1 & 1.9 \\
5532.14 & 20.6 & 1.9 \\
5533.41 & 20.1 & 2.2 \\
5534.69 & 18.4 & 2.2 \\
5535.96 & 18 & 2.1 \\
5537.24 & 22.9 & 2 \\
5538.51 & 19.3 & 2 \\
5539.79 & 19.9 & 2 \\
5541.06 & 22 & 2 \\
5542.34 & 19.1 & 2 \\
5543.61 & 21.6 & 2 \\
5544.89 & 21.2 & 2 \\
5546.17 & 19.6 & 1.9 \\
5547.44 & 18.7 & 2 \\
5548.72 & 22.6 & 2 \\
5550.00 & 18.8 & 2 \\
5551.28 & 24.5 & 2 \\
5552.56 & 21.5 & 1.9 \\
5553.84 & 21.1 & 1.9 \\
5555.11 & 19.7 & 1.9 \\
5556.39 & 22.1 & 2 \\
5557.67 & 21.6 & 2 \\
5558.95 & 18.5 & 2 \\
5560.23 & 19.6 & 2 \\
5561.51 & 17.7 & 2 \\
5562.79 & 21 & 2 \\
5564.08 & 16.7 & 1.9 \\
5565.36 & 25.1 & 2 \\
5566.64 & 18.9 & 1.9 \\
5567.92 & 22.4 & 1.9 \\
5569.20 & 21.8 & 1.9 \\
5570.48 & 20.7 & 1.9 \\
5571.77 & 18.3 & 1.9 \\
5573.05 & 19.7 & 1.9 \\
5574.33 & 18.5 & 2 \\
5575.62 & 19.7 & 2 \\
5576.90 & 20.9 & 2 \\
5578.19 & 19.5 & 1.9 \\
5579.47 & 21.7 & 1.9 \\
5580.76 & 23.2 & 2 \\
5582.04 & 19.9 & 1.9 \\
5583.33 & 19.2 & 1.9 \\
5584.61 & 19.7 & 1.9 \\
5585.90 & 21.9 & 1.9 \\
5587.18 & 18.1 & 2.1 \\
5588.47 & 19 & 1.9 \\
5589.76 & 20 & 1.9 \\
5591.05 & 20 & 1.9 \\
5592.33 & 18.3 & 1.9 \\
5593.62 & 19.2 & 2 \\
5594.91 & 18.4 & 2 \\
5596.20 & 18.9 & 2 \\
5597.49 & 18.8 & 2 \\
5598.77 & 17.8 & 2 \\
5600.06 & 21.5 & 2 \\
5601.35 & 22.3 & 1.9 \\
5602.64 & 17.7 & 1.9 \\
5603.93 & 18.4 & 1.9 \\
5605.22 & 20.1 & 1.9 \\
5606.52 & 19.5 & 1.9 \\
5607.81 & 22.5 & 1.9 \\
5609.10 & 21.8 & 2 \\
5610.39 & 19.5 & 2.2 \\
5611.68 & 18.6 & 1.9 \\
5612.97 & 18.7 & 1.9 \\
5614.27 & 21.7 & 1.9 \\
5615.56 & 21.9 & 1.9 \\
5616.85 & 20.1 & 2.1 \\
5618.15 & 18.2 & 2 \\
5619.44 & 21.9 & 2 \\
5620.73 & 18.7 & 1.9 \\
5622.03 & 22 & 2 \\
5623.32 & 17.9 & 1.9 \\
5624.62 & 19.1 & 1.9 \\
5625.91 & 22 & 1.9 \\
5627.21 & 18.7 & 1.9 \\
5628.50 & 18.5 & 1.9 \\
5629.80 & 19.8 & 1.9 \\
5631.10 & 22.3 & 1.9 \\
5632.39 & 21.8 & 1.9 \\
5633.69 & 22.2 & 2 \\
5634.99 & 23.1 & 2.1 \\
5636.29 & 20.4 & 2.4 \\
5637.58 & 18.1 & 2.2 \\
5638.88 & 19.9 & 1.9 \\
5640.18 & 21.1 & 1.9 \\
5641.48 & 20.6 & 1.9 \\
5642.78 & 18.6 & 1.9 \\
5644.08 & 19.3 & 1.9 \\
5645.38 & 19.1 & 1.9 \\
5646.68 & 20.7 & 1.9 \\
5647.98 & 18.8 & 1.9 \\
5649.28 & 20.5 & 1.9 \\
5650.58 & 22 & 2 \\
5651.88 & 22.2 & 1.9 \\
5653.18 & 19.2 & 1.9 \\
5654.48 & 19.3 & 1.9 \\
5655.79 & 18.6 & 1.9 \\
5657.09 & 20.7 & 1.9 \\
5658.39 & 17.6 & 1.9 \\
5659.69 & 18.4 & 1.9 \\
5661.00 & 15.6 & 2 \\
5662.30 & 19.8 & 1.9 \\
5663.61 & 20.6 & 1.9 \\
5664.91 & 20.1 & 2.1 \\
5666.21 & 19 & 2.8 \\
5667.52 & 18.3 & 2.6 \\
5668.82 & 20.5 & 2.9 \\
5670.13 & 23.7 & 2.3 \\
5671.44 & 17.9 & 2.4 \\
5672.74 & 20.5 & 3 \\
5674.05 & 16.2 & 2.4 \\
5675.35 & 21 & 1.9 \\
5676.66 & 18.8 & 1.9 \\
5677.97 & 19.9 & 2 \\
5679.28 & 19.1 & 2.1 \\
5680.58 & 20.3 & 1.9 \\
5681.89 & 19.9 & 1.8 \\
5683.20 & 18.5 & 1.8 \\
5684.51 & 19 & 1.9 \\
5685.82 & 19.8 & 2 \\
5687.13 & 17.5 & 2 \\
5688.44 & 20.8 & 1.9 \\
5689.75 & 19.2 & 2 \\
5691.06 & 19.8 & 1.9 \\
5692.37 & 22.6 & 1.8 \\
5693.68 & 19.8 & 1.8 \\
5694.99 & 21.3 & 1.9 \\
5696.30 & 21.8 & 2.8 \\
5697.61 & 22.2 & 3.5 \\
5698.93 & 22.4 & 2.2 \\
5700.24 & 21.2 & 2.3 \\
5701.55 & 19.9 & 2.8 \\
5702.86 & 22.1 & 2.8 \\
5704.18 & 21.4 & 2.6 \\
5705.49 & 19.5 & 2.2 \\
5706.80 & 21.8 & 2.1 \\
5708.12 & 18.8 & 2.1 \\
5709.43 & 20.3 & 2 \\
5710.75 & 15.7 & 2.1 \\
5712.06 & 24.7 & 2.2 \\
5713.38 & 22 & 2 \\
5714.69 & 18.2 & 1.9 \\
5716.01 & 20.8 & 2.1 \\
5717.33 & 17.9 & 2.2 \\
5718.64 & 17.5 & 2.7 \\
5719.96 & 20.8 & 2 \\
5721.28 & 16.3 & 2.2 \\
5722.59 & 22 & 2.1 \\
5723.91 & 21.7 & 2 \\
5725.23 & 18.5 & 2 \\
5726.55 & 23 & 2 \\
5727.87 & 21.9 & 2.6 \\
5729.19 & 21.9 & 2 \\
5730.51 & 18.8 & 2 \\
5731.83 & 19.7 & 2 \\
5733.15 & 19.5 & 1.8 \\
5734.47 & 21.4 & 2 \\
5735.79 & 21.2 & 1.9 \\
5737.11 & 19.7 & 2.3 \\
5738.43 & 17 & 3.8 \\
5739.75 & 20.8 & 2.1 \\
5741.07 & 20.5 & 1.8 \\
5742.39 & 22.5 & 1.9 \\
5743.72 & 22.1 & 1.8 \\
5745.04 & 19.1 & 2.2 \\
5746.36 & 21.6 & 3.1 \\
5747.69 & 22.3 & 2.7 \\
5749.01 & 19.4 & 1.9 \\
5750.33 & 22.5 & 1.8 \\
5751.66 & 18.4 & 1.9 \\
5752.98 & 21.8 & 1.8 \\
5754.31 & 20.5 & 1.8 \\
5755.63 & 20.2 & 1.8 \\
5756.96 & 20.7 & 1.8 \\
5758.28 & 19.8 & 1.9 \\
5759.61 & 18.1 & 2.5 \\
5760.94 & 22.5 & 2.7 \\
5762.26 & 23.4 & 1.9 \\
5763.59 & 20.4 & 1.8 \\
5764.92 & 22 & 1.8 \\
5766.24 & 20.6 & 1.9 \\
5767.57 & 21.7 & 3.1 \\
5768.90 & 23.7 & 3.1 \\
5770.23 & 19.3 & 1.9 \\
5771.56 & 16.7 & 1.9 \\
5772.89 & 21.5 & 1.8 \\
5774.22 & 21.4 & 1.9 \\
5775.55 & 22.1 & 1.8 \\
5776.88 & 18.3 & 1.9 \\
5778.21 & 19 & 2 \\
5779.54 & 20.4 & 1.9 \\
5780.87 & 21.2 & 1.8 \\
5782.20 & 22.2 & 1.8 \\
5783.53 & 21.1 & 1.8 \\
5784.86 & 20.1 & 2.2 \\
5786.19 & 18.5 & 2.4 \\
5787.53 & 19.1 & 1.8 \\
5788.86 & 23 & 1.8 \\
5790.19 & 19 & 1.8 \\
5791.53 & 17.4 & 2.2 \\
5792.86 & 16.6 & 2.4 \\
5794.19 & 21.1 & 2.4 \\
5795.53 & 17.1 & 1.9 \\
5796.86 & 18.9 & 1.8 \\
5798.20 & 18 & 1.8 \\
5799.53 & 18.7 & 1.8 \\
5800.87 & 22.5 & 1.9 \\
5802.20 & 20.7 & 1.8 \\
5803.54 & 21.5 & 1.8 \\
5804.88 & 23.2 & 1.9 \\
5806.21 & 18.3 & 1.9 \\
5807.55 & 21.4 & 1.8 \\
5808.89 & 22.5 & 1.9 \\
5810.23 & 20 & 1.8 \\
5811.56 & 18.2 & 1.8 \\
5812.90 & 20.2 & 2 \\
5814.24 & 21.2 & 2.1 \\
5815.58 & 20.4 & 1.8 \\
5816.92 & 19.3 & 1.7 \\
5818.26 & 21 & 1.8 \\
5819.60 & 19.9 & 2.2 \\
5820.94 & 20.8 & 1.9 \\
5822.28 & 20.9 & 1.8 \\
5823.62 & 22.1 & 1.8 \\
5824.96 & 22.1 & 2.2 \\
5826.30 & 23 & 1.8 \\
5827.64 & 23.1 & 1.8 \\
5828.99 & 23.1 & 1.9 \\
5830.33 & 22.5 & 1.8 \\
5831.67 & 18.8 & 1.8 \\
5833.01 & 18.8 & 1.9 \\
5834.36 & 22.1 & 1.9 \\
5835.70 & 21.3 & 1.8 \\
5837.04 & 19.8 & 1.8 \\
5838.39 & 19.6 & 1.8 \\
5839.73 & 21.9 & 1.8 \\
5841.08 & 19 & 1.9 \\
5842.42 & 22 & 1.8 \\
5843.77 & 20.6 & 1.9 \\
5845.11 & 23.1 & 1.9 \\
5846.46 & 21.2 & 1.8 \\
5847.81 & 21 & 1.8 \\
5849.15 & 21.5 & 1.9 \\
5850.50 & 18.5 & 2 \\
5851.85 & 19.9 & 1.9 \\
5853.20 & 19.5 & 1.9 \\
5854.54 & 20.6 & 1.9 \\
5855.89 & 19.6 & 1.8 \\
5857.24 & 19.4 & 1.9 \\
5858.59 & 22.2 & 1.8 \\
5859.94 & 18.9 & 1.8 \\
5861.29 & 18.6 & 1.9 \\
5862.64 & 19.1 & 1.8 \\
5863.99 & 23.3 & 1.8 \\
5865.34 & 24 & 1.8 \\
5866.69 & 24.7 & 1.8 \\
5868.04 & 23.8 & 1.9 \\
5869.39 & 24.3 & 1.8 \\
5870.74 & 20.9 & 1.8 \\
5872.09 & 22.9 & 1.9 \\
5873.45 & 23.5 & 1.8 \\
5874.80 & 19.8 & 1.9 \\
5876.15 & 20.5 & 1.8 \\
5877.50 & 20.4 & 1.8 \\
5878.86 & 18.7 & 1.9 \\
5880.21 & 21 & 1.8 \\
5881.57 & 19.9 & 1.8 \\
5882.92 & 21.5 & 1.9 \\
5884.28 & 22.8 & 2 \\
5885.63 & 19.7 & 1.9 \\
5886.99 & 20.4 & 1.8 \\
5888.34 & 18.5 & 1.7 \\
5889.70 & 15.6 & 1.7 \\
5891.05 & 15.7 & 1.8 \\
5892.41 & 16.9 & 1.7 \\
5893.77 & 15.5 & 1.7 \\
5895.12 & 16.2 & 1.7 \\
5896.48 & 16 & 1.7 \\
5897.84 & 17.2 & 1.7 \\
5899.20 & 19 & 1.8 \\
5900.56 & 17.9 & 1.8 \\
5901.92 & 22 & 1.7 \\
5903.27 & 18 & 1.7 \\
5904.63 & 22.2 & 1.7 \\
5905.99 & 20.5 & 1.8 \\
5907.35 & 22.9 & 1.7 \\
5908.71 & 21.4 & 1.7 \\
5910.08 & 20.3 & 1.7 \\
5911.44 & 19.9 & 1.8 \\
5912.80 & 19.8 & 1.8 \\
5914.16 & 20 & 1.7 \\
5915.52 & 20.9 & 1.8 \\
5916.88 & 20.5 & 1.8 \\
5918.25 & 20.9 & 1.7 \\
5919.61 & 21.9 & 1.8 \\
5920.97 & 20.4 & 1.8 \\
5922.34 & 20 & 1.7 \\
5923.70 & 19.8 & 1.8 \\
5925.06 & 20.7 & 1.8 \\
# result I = 0.02 mag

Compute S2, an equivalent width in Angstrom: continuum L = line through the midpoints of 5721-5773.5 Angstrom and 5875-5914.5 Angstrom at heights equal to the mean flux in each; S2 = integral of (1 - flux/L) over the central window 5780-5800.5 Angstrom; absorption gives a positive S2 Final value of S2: 0.8 Angstrom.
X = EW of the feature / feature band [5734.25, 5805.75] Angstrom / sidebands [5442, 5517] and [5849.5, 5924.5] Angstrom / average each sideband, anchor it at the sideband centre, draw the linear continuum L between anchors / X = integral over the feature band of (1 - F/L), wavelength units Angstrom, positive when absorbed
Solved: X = -1.1 Angstrom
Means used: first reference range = 20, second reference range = 20.2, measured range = 20.4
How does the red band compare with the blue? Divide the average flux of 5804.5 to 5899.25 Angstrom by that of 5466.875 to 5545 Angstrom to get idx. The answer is 1.0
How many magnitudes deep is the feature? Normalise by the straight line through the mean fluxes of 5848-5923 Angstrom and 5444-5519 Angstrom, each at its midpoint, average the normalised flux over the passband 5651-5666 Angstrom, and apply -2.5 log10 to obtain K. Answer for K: 0.041 mag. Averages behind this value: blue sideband 20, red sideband 20.2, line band 19.3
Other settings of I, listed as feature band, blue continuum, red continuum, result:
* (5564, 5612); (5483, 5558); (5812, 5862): 0.03 mag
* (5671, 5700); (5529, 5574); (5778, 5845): 0.02 mag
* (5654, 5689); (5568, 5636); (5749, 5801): 0.05 mag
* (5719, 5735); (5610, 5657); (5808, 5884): 0.01 mag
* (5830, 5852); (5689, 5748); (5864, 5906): -0.03 mag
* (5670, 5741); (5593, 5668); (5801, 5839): 0.01 mag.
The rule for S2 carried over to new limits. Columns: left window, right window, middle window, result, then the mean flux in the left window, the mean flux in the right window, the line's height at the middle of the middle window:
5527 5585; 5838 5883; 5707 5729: 0.6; 20.3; 21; 20.7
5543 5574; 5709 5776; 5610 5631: 0.6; 20.5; 20.5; 20.5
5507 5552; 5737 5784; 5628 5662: 0.9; 20.3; 20.7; 20.5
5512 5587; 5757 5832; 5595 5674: 2.0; 20.4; 20.5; 20.4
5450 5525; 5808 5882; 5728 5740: 0.4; 20.2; 21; 20.7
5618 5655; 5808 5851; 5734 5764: -0.1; 20.2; 20.9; 20.6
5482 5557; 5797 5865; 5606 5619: 0.1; 20.4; 20.7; 20.5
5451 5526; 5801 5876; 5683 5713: 0.3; 20.2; 21.1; 20.7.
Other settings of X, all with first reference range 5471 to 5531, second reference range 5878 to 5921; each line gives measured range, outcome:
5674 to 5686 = 0.19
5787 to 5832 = -2.08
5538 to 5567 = -1.01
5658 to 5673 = 0.28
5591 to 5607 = 0.39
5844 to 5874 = -2.82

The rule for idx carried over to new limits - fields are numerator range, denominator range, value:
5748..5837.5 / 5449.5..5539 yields 1.02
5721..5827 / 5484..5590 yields 1.01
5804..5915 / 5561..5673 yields 1.03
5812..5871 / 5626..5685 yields 1.06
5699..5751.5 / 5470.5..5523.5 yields 1.03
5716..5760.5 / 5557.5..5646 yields 1.01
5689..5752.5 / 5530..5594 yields 1.01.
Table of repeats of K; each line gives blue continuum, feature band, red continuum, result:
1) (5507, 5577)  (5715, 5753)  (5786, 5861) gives 0.00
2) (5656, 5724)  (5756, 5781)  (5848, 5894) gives -0.03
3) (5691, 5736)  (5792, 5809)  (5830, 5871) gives 0.05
